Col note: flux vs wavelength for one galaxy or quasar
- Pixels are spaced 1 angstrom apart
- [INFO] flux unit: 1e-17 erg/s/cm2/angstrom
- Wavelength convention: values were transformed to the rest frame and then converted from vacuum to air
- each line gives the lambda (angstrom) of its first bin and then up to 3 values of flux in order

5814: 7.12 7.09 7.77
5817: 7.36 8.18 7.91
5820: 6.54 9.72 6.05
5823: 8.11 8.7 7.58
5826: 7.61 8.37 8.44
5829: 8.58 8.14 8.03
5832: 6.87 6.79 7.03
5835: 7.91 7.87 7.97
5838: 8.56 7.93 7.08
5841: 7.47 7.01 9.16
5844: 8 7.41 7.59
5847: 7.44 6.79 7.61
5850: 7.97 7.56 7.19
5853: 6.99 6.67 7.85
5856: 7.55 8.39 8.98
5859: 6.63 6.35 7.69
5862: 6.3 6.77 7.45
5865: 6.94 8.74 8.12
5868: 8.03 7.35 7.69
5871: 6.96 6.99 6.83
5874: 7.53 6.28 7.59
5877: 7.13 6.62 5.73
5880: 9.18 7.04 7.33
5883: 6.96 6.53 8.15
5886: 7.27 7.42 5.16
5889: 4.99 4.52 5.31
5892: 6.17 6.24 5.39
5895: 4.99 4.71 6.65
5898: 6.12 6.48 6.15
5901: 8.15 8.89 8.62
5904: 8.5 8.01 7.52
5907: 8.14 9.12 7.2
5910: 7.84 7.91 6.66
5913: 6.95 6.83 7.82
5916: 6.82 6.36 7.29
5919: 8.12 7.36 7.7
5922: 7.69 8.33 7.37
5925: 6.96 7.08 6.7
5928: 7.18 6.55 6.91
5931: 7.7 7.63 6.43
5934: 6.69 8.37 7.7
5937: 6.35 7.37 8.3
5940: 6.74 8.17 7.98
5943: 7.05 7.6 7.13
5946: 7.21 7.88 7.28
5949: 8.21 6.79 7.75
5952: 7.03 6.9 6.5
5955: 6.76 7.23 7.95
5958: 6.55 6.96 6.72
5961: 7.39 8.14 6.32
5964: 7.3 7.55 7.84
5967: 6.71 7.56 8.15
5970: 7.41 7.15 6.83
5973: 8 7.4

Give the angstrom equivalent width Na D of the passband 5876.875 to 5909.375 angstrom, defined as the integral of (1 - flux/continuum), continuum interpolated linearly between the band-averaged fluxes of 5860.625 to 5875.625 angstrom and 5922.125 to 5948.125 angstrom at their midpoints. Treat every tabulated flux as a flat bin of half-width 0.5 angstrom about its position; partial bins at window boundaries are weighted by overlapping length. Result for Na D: 2.1 angstrom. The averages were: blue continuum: 7.31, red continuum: 7.34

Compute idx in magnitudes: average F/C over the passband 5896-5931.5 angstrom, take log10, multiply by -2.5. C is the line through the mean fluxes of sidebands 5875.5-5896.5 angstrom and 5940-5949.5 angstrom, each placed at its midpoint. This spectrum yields -0.07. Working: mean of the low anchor 6.4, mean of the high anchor 7.57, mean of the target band 7.38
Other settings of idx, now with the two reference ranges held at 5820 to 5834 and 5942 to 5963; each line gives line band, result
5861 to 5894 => 0.10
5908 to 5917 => 0.02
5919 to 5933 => 0.01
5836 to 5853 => 0.01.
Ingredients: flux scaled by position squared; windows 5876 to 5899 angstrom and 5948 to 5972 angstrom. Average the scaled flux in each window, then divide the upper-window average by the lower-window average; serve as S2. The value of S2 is 1.17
